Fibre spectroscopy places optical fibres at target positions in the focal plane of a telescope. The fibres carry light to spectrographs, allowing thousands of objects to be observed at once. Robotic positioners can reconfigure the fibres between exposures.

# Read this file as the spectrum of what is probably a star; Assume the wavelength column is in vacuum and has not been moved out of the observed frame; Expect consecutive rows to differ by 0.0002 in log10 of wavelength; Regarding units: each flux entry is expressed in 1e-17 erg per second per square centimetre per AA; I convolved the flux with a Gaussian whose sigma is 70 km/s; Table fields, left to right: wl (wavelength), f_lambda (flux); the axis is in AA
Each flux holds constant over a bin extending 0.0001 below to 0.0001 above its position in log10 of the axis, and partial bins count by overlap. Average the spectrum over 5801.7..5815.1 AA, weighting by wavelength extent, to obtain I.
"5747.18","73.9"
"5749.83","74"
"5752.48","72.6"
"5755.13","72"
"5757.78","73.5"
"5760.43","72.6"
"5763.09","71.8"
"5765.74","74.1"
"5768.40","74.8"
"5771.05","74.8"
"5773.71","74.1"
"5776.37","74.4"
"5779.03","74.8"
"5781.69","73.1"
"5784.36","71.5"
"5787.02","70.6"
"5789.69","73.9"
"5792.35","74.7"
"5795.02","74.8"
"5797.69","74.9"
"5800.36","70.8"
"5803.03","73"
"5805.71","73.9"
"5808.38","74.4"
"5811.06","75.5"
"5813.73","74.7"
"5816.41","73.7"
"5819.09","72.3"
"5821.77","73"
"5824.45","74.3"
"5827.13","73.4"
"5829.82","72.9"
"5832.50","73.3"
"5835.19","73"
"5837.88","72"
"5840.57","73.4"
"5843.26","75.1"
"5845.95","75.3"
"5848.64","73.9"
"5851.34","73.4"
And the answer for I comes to 74.3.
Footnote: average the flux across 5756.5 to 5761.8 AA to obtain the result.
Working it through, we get 73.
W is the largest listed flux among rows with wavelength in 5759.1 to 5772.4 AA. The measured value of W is 74.8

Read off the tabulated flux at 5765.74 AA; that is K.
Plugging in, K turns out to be 74.1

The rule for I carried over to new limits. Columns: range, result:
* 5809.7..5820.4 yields 74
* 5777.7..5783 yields 74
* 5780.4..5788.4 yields 71.7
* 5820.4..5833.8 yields 73.4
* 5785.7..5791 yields 72.2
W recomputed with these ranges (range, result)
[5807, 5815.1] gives 75.5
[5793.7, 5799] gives 74.9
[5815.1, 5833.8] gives 74.3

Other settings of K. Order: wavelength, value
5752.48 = 72.6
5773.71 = 74.1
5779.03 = 74.8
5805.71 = 73.9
